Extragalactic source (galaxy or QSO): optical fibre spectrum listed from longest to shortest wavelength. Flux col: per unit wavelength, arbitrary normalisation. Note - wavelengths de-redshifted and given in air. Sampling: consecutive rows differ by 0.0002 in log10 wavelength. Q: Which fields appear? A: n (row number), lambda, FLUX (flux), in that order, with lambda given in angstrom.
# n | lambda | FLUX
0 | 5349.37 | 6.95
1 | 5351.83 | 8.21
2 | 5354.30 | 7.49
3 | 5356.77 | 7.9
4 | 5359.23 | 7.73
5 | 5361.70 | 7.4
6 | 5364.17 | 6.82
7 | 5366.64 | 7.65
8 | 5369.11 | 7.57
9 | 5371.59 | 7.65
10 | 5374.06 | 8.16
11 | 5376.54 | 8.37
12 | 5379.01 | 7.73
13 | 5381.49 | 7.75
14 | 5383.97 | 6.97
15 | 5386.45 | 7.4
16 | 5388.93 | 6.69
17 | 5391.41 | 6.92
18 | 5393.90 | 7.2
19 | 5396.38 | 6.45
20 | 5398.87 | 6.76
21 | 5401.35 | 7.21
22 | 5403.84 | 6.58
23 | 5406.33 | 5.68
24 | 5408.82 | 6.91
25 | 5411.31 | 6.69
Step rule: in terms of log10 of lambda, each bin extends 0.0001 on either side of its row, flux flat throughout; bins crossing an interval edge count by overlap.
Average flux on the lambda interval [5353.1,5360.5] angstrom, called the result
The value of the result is 7.71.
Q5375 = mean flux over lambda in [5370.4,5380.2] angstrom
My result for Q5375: 7.99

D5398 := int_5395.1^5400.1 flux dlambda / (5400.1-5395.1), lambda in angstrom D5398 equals 6.61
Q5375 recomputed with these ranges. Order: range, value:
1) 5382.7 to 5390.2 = 7.02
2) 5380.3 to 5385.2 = 7.36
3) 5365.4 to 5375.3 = 7.76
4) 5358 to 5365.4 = 7.32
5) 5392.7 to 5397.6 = 6.83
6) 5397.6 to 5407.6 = 6.56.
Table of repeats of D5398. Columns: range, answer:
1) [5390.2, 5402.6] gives 6.91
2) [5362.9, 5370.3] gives 7.35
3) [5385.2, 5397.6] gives 6.93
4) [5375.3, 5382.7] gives 7.95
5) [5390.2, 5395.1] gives 7.05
